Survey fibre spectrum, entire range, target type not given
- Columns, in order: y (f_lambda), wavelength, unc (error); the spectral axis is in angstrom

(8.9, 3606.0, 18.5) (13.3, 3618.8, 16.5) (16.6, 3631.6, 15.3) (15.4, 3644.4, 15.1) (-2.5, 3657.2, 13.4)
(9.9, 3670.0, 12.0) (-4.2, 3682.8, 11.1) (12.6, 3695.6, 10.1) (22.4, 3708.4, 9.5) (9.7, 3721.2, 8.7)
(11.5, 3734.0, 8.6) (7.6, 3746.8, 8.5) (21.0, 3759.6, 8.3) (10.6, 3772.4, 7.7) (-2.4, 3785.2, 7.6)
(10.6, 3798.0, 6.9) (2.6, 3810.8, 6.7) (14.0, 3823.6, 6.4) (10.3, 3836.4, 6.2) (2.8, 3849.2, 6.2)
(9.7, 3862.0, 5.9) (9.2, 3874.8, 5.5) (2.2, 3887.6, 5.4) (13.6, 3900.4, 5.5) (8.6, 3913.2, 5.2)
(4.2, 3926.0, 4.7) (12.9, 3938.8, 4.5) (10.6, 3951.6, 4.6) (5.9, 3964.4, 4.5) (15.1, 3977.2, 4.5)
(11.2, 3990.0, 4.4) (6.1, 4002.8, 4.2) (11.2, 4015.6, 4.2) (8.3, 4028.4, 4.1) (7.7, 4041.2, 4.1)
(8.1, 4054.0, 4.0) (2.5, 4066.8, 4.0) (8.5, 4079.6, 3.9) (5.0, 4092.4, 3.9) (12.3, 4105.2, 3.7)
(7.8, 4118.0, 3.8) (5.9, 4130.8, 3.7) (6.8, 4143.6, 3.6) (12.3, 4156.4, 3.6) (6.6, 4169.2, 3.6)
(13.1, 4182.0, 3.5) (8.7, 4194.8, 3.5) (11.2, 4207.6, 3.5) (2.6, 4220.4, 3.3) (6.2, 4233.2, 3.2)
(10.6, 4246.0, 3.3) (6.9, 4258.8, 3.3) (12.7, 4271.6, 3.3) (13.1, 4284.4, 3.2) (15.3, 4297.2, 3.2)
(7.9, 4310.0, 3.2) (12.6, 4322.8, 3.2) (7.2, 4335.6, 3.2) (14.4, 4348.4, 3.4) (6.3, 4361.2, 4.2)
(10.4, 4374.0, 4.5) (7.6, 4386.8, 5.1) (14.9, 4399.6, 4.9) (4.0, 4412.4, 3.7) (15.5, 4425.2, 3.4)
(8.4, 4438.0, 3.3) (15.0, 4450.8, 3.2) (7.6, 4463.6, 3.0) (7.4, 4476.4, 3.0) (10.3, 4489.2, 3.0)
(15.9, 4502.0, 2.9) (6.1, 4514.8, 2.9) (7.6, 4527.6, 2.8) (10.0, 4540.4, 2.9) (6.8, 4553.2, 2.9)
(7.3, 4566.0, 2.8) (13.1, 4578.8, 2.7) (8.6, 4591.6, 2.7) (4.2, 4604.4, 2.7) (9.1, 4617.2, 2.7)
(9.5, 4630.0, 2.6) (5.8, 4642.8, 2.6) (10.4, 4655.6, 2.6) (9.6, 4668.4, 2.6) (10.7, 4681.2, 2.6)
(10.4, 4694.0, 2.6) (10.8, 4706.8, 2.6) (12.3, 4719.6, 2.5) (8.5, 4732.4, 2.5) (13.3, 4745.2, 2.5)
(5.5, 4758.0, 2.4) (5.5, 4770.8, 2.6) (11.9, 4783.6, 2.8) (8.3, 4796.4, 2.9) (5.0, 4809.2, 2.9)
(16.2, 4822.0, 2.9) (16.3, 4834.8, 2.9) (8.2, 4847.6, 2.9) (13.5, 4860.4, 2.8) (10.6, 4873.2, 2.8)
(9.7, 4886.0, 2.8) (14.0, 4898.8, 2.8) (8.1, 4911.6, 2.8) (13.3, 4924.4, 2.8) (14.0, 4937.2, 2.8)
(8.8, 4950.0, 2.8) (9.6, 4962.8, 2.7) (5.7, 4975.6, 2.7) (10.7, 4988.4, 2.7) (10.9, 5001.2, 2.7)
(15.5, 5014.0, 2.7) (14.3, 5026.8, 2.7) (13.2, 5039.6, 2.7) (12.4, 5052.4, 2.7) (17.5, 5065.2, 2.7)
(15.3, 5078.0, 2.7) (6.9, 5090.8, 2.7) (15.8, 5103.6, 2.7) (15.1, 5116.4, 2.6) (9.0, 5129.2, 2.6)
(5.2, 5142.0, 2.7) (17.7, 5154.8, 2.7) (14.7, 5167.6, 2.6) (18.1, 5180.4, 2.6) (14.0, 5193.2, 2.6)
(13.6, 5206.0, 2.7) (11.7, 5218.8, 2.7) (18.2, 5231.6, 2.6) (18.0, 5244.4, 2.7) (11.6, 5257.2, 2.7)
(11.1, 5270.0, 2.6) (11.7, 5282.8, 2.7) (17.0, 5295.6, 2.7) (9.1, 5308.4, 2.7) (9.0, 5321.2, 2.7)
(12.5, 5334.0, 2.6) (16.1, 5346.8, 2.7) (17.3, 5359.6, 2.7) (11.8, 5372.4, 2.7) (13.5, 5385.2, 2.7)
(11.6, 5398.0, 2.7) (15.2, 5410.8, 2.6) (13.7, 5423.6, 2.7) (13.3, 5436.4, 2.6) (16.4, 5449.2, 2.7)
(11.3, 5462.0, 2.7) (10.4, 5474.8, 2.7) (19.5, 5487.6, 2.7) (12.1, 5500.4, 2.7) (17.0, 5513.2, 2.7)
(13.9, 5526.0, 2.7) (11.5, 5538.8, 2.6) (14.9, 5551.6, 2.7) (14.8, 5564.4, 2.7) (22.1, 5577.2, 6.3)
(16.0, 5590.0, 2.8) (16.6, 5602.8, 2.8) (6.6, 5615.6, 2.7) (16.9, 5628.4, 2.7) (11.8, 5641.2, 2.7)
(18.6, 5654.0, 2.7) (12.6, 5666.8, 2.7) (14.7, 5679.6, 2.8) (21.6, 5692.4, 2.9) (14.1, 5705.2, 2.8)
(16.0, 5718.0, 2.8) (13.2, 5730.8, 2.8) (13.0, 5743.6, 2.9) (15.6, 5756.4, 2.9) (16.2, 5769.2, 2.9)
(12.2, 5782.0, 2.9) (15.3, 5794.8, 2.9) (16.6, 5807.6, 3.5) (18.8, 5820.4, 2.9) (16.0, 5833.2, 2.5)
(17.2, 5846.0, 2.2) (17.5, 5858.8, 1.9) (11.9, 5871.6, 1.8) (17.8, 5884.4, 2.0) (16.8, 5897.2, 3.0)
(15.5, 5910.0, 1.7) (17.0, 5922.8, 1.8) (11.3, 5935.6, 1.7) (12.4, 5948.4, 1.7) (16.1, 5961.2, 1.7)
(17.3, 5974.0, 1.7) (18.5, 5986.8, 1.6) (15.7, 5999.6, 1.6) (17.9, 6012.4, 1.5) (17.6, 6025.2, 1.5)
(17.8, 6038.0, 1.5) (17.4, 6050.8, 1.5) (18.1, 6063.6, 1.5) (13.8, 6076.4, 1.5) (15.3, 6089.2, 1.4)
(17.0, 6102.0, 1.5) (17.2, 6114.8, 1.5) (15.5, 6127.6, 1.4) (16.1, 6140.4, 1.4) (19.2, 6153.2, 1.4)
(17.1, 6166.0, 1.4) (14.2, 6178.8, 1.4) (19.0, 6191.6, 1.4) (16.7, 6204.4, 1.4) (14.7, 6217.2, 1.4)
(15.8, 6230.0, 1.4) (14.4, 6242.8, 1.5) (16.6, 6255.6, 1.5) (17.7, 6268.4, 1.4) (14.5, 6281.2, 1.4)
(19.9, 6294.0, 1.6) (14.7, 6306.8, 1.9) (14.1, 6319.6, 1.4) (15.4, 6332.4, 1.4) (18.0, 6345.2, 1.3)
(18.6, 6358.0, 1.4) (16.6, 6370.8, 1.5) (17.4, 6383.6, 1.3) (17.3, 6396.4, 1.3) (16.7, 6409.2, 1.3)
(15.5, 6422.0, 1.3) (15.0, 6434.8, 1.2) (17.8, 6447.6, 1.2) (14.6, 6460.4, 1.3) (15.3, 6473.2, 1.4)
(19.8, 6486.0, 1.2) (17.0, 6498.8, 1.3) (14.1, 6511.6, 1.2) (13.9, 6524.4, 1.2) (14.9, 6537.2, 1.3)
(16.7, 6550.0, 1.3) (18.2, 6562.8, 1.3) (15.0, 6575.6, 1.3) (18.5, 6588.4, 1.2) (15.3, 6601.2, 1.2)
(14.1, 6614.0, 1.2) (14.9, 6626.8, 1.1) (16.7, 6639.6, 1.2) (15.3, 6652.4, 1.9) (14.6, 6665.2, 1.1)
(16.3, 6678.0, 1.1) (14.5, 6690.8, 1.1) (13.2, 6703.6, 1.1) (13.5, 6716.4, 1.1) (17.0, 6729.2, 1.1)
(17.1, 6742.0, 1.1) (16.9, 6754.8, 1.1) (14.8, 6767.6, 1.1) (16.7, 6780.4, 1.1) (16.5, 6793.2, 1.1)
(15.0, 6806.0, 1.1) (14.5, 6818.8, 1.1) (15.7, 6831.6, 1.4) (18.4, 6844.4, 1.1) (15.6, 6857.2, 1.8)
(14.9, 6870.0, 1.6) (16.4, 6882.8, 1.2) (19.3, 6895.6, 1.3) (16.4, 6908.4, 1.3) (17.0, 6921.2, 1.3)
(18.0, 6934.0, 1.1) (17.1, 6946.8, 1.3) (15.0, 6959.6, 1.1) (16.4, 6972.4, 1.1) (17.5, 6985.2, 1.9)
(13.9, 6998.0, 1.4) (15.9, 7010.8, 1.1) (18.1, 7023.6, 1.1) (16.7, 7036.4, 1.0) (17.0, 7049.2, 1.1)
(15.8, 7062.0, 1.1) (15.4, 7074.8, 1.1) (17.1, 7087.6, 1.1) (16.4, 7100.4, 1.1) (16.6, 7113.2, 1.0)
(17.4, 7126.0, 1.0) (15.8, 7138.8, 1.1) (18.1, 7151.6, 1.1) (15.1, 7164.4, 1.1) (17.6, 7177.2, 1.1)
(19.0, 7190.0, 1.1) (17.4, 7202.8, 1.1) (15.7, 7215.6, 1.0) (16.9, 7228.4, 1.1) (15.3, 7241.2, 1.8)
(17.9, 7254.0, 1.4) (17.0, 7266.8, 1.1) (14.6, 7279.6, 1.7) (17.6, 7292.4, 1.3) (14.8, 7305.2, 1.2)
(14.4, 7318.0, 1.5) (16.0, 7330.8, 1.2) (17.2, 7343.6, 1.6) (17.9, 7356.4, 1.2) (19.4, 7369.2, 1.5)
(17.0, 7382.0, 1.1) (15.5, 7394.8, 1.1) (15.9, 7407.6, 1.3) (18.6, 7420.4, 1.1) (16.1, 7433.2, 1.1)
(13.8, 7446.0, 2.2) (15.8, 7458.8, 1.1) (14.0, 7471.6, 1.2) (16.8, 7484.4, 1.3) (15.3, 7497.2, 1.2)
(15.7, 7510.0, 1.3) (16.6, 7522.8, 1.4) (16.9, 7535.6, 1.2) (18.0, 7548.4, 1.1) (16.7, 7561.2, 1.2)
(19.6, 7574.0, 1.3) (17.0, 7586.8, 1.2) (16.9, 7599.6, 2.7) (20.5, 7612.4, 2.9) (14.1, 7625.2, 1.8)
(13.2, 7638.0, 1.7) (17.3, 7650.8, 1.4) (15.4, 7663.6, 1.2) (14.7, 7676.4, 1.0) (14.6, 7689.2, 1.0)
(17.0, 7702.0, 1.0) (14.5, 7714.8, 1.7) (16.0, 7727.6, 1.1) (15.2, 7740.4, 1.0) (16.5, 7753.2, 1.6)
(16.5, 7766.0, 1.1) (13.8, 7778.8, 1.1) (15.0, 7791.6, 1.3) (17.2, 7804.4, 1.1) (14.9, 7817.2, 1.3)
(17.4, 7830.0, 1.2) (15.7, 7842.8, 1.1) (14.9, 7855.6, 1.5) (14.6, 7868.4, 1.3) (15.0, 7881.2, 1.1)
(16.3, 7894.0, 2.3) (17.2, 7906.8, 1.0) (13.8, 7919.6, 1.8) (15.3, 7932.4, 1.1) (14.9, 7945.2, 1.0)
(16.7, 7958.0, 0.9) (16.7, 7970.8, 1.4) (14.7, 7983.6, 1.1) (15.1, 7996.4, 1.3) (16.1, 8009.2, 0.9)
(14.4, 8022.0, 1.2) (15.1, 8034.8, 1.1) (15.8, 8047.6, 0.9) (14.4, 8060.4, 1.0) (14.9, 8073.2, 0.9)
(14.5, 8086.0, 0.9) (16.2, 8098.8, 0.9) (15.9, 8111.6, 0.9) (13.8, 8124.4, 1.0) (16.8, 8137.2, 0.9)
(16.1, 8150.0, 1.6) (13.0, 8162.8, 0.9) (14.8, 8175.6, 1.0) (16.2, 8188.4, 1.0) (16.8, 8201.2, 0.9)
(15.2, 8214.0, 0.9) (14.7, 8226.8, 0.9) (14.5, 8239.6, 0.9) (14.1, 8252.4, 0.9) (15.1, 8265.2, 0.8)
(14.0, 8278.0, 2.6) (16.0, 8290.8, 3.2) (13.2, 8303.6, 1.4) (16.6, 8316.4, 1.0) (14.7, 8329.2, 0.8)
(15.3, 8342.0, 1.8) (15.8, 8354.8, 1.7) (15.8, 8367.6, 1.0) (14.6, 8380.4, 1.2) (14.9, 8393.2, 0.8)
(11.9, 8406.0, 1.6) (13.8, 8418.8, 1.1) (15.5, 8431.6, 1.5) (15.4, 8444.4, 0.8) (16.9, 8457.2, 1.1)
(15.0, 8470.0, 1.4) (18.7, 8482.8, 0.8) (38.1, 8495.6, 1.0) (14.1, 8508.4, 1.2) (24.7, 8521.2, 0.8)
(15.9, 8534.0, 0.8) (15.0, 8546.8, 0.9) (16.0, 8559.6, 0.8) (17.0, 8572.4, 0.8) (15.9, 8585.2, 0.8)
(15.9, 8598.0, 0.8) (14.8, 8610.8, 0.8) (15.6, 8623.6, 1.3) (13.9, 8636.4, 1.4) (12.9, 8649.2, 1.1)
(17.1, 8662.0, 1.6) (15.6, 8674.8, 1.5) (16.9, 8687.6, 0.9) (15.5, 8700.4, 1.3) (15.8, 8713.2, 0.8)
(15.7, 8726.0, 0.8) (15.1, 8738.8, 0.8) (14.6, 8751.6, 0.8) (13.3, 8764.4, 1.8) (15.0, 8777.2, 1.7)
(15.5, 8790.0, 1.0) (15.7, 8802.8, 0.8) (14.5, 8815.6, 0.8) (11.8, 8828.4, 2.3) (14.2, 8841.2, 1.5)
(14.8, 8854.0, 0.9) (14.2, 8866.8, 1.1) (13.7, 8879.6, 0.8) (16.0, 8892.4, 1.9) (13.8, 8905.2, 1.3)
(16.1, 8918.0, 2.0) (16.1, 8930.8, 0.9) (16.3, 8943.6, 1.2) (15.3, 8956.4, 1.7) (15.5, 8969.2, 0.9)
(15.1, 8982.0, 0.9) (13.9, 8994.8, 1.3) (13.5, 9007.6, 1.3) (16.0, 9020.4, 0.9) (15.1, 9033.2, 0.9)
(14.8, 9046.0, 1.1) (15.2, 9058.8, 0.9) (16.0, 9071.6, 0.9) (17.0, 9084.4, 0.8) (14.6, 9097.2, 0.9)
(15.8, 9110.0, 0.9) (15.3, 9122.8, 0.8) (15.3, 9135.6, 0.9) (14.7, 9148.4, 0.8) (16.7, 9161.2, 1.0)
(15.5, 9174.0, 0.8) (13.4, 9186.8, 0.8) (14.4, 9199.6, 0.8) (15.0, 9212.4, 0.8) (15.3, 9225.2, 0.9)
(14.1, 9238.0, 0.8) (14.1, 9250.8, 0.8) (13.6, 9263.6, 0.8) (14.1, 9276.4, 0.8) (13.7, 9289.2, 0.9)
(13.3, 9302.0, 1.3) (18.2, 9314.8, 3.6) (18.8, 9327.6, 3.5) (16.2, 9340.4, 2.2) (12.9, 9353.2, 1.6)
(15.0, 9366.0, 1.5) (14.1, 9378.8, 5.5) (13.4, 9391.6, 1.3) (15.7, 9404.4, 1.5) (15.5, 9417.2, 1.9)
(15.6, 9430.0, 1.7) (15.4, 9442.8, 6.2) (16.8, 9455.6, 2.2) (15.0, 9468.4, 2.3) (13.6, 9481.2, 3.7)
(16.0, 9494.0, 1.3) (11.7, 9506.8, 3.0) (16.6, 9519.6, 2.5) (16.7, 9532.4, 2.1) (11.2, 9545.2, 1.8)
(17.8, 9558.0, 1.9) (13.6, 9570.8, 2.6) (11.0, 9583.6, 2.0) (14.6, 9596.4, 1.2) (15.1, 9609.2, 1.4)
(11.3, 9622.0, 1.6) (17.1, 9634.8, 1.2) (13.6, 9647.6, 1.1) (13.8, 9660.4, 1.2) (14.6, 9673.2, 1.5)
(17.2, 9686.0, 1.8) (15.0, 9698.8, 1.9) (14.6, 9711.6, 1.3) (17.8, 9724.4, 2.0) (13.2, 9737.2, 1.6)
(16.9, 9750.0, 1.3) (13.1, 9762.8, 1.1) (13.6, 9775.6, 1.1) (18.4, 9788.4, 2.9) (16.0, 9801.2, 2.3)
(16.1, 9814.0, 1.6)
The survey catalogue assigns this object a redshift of 0.29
